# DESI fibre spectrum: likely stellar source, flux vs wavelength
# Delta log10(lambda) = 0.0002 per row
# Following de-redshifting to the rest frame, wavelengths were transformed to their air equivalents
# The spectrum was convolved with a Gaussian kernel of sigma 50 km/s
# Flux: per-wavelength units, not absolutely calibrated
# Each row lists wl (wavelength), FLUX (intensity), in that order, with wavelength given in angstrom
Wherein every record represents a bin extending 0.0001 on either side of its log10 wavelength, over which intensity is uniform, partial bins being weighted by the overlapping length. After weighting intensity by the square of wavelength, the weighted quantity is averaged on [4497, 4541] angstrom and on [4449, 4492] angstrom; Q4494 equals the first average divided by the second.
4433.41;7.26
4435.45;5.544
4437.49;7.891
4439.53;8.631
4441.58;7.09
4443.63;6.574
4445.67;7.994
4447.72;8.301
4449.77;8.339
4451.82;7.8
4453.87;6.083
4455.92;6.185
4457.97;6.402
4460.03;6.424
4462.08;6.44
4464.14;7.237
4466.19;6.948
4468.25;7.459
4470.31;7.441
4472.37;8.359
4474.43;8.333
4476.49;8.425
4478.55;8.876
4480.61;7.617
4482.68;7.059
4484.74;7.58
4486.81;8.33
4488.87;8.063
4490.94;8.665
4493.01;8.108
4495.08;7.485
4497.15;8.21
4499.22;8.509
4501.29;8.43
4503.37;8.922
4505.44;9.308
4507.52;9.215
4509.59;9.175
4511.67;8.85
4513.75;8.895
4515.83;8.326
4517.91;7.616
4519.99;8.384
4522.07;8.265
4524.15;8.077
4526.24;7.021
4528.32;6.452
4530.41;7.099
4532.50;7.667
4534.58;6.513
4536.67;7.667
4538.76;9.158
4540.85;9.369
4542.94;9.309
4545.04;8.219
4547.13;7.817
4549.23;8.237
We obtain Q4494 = 1.11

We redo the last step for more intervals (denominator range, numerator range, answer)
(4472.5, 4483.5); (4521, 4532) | 0.93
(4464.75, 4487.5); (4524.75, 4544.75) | 1.02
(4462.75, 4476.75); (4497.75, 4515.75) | 1.17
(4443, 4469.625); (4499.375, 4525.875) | 1.24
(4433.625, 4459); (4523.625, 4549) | 1.13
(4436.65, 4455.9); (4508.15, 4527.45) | 1.13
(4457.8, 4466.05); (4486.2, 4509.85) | 1.30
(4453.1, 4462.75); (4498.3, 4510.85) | 1.44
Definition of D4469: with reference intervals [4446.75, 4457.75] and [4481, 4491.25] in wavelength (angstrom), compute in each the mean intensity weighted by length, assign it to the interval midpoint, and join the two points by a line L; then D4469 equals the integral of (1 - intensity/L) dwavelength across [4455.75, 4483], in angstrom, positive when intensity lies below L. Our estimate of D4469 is 0.6 angstrom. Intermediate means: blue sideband 7.27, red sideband 7.87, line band 7.42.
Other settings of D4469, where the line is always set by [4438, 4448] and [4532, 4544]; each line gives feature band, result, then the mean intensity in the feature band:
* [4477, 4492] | -0.16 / 8.04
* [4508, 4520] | -0.64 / 8.59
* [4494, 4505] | -0.42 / 8.37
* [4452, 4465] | 2.08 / 6.54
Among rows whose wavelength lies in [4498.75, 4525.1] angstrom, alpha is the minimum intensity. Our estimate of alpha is 7.616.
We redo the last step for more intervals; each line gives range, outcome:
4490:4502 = 7.485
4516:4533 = 6.452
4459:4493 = 6.424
